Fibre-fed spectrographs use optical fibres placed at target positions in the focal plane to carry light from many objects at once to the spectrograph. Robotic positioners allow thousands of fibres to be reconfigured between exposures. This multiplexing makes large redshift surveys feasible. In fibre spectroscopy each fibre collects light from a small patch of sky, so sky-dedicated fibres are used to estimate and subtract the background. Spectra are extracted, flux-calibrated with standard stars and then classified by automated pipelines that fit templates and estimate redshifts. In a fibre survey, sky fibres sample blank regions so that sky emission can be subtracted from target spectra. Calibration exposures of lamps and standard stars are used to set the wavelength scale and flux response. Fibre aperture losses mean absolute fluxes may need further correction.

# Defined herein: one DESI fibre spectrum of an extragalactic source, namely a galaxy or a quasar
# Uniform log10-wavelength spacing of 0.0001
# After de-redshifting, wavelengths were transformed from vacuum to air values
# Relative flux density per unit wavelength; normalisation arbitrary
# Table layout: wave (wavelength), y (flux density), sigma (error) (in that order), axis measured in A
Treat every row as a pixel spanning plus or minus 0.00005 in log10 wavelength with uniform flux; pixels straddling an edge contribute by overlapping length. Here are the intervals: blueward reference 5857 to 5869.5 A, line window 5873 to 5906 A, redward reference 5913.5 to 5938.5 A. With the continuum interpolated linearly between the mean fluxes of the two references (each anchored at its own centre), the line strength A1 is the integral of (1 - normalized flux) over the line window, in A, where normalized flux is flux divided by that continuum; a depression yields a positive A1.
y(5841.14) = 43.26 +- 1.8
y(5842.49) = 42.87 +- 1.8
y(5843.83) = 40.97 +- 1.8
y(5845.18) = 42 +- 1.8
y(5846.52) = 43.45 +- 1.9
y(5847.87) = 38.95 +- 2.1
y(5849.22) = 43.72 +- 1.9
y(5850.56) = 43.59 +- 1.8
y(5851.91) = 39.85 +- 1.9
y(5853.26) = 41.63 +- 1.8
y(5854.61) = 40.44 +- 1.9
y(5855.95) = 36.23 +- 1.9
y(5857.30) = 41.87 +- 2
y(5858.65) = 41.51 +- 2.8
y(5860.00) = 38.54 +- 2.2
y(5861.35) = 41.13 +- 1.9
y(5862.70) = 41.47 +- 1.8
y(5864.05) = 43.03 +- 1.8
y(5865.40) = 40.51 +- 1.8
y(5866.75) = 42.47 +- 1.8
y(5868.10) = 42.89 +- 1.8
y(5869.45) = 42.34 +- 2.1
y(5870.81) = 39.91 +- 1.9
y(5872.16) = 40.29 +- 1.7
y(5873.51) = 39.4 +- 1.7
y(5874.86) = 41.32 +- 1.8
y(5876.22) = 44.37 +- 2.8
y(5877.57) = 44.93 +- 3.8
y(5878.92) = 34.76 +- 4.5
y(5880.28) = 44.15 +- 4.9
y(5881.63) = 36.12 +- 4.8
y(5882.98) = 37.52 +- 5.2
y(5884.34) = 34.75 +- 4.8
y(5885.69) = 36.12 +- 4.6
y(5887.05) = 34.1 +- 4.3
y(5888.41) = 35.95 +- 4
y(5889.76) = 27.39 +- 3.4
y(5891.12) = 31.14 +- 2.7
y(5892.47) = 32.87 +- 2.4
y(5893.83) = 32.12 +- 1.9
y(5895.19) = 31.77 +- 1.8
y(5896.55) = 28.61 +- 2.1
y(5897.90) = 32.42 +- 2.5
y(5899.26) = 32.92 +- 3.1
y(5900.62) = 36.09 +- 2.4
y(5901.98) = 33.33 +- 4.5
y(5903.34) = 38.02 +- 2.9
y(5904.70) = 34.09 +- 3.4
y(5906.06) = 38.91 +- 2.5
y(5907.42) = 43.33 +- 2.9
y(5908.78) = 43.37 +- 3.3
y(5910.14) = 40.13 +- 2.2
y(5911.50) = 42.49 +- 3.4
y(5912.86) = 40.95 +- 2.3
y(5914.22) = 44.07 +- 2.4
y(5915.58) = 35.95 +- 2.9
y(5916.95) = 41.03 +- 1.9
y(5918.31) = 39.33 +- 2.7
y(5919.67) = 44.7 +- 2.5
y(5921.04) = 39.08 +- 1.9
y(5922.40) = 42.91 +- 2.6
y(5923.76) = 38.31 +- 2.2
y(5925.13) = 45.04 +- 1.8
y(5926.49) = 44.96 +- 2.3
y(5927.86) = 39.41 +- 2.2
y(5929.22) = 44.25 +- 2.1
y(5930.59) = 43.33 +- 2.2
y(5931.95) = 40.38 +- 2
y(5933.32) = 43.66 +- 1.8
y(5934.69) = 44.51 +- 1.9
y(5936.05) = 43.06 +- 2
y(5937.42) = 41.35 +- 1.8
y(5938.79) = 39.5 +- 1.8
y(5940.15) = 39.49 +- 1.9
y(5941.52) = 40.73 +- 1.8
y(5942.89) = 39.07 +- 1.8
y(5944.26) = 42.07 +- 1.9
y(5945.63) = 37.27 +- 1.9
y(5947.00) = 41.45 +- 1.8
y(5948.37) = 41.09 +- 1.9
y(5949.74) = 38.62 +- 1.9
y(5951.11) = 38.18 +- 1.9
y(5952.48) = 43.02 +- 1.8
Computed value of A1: 4.79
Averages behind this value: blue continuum 41.5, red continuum 41.9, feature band 35.6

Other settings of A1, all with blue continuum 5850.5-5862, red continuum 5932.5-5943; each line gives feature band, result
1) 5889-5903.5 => 3.1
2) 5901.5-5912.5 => 0.5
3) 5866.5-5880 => -0.2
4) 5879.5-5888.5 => 0.8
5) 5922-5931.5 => -0.3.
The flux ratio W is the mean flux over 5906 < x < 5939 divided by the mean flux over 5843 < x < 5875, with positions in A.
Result 1.0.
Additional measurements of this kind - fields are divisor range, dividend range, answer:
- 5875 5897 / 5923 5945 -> 1.17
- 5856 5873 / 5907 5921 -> 1.01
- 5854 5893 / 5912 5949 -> 1.06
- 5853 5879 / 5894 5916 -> 0.90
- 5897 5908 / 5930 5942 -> 1.16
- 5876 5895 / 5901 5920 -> 1.11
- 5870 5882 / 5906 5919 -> 1.01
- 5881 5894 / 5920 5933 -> 1.24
